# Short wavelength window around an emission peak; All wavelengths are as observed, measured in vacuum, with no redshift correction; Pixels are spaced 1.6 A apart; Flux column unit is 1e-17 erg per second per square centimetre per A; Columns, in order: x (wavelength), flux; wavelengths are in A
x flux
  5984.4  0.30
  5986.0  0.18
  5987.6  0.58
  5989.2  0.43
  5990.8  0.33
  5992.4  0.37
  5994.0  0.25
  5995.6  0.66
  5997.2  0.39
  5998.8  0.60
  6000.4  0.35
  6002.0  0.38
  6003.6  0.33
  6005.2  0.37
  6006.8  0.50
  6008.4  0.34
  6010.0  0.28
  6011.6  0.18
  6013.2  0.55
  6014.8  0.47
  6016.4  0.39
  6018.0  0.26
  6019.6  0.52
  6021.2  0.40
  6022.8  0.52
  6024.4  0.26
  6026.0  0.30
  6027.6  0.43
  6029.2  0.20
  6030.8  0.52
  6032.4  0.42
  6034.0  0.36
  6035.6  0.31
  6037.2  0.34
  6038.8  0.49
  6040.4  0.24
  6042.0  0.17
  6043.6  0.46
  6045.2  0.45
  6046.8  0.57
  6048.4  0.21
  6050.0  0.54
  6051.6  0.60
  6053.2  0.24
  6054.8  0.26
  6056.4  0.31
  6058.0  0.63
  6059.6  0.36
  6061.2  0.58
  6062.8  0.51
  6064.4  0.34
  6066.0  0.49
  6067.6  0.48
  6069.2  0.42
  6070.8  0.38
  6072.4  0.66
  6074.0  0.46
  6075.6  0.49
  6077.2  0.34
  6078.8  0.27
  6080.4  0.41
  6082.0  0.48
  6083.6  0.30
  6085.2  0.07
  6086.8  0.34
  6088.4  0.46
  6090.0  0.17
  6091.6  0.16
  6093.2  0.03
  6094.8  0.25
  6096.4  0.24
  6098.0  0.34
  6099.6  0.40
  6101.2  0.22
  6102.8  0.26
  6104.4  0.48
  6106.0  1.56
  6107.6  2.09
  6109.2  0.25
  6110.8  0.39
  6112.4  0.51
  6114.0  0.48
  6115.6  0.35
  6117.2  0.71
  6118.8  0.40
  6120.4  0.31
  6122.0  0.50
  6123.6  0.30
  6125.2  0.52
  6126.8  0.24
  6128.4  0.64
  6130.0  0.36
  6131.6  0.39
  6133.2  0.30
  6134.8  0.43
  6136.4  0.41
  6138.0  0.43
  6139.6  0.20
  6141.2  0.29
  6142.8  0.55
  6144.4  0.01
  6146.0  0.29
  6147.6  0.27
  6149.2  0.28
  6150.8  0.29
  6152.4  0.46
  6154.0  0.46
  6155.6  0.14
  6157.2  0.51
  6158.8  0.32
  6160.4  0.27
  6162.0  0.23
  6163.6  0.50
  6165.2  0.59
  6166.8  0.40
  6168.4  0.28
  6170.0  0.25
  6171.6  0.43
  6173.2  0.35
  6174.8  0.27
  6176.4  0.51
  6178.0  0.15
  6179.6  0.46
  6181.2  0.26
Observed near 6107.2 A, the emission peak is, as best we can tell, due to Hbeta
